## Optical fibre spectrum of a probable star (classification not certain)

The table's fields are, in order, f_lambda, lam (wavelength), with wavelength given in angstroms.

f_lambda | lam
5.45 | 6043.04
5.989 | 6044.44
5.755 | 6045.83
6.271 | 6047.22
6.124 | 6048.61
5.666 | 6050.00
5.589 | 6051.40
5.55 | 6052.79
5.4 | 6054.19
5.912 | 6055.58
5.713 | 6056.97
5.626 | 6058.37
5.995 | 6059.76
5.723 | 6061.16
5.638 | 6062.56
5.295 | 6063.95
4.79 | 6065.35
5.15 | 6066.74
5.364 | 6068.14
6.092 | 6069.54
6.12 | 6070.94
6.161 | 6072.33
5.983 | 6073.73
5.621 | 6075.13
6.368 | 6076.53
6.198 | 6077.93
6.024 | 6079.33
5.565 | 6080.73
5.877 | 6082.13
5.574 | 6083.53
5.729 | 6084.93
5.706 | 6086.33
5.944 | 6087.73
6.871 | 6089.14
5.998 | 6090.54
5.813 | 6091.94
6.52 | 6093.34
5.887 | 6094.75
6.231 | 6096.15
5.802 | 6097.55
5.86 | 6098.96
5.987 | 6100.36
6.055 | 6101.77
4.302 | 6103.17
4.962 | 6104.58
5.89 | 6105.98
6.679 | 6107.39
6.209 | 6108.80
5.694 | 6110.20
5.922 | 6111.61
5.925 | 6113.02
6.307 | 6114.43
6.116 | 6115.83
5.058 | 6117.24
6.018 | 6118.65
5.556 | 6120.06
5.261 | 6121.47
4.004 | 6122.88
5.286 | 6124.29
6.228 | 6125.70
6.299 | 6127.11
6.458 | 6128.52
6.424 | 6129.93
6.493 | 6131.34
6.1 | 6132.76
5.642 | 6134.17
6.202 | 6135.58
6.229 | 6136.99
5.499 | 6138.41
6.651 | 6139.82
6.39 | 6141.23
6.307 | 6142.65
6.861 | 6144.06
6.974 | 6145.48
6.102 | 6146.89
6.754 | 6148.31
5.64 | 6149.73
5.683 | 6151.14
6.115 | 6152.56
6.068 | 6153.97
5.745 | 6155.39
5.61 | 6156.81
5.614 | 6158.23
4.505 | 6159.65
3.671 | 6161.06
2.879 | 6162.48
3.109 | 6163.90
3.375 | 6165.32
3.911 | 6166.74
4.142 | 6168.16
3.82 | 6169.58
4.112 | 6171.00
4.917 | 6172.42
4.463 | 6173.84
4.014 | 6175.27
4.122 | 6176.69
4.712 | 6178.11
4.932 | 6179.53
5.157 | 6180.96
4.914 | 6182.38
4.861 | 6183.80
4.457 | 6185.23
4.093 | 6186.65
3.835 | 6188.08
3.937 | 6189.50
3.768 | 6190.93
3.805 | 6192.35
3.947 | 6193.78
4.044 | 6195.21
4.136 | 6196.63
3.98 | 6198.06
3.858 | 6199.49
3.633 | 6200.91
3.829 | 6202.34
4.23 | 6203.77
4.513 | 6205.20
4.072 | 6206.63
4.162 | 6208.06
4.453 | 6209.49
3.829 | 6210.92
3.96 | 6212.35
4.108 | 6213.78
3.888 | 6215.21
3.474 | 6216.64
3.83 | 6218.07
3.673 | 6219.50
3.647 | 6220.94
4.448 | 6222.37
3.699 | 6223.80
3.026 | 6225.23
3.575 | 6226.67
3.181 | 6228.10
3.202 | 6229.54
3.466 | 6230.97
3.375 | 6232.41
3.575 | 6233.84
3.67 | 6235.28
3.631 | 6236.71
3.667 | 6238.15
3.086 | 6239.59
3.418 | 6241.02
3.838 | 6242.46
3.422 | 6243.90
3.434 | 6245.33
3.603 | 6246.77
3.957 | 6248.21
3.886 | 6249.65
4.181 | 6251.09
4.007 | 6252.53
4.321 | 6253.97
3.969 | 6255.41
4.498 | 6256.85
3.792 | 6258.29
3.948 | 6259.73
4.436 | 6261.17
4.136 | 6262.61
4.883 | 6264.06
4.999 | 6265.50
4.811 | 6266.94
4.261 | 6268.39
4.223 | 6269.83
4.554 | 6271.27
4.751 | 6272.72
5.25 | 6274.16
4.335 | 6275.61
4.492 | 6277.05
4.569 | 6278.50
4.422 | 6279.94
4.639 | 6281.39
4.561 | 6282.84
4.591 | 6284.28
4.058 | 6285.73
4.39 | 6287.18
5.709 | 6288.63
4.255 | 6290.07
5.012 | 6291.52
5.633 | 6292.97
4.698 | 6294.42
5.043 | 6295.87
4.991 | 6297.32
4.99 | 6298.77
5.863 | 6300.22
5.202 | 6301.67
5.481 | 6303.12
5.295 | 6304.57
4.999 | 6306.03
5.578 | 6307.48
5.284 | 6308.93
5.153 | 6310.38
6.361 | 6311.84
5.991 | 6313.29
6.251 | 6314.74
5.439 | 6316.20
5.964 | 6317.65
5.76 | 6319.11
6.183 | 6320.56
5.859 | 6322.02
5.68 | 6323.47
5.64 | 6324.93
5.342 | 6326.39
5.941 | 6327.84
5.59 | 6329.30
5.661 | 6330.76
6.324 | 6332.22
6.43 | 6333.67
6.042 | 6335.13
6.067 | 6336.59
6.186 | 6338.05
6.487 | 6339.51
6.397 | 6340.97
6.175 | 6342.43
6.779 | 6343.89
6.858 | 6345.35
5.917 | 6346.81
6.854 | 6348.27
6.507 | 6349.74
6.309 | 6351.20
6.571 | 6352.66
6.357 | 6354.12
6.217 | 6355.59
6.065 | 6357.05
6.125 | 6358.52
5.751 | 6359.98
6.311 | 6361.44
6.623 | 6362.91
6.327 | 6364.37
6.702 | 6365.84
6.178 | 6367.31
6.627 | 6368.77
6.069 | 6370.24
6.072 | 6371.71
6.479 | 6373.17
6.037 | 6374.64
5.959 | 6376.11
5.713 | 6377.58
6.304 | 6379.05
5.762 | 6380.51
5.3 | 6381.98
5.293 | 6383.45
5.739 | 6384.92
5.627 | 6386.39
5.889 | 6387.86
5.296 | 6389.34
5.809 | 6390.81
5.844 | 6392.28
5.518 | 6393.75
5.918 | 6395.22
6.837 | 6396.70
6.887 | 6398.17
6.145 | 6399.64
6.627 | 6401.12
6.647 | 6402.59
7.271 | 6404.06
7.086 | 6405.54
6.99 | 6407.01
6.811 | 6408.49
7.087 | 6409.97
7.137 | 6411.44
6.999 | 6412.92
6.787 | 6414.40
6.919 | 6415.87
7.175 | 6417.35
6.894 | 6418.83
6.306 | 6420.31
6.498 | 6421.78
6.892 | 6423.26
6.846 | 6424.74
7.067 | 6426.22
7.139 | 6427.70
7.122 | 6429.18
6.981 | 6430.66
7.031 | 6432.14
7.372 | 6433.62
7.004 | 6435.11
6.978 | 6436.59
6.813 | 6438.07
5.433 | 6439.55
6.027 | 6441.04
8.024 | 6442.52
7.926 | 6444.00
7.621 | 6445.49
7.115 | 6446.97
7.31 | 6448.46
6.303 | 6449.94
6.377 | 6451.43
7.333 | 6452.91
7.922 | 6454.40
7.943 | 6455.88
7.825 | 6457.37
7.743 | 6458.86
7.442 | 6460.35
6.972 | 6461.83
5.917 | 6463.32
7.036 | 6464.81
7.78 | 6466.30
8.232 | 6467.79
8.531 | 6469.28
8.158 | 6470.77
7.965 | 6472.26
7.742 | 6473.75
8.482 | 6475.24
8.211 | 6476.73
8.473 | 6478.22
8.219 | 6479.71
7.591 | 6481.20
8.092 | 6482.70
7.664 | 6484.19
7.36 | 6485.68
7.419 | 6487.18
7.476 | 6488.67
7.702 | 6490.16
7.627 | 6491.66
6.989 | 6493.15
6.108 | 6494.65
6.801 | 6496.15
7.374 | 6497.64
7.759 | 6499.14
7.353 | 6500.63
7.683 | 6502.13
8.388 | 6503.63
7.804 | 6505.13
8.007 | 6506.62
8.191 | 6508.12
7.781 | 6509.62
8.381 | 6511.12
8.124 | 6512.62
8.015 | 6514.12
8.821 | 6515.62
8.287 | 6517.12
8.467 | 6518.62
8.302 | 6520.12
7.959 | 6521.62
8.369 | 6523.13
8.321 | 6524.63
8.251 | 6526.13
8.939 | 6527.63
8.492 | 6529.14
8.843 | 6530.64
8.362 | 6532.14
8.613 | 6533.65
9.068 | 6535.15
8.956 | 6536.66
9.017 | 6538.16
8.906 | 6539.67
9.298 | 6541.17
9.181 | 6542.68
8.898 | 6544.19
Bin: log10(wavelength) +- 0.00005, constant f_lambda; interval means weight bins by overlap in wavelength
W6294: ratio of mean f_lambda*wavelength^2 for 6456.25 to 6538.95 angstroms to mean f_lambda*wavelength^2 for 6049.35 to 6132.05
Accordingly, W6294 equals 1.6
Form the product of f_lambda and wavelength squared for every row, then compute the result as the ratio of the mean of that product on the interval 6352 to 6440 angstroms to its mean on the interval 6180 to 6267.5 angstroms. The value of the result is 1.7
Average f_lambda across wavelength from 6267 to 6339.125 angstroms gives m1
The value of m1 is 5.29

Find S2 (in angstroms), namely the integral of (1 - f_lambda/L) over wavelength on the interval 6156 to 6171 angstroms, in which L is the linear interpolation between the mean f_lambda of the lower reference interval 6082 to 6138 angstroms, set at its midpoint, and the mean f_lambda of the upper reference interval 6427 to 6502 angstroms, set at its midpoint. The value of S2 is 5.0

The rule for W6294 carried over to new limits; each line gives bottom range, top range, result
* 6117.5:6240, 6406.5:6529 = 1.78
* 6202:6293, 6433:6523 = 2.00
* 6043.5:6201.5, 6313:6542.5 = 1.44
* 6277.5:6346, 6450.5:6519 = 1.47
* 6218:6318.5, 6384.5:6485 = 1.67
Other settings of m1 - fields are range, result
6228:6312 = 4.42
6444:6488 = 7.62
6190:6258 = 3.81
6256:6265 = 4.3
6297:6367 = 5.98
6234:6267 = 3.96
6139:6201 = 4.78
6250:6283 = 4.43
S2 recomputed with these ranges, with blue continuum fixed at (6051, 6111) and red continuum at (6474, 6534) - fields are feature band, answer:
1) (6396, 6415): 1.5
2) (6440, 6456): 1.0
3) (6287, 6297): 2.7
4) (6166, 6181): 4.6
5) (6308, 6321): 2.2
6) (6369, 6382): 2.3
